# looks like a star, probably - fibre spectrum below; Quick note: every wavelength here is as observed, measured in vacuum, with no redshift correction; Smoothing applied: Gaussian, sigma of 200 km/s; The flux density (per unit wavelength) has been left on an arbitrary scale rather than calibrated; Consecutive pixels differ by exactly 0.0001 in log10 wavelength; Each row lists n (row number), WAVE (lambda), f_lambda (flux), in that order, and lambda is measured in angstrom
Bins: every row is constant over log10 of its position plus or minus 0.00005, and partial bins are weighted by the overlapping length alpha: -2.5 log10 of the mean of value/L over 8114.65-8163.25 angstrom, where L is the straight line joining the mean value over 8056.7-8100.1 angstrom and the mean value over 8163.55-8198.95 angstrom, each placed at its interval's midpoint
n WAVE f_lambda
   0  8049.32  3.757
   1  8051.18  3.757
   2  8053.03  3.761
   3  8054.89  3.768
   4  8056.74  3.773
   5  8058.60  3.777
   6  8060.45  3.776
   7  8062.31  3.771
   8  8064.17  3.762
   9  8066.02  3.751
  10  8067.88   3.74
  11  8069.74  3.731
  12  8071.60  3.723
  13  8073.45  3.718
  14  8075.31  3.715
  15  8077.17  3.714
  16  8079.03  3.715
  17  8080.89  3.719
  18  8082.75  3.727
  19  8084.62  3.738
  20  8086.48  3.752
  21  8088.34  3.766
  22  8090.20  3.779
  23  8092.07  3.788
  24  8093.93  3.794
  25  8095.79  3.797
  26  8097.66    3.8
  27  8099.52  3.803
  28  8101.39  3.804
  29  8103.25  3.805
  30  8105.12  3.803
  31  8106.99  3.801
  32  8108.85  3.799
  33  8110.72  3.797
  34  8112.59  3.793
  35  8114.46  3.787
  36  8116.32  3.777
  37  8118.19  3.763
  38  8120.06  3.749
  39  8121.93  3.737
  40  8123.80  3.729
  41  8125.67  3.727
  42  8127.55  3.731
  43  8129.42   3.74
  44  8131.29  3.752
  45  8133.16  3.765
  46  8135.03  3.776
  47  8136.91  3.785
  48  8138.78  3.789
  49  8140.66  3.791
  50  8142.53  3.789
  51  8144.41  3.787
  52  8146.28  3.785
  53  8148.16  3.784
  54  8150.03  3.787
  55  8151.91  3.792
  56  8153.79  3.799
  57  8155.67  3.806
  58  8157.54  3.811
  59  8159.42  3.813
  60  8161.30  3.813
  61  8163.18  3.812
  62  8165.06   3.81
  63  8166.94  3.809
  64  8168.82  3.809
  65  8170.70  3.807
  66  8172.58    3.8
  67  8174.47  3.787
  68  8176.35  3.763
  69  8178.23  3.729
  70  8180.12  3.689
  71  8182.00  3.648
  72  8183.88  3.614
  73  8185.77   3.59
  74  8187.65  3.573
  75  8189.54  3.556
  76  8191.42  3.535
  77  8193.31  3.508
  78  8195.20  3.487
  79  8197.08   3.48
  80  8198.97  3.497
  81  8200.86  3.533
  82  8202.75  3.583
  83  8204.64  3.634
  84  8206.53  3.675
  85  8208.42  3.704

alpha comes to -0.02 mag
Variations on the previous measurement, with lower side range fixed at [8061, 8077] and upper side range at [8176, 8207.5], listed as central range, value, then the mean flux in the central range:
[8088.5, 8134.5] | -0.03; 3.78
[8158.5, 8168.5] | -0.05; 3.81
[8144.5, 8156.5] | -0.04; 3.79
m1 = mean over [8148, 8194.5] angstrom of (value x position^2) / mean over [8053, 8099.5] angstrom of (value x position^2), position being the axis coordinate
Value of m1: 1.0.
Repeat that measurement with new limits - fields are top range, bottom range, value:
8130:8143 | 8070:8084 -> 1.03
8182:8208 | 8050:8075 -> 0.98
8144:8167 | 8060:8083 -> 1.04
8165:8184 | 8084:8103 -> 1.01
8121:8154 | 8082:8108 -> 1.01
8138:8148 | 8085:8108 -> 1.01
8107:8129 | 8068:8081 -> 1.02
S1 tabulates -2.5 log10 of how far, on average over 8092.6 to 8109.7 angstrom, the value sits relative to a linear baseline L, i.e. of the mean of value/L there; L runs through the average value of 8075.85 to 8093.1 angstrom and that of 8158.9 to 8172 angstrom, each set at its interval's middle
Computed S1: -0.01 mag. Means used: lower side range 3.74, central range 3.8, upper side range 3.81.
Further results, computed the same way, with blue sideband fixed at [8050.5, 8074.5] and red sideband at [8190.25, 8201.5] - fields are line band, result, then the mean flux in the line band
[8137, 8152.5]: -0.05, 3.79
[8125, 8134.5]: -0.03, 3.75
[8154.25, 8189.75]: -0.06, 3.74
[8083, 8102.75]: -0.02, 3.78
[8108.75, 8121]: -0.04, 3.78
